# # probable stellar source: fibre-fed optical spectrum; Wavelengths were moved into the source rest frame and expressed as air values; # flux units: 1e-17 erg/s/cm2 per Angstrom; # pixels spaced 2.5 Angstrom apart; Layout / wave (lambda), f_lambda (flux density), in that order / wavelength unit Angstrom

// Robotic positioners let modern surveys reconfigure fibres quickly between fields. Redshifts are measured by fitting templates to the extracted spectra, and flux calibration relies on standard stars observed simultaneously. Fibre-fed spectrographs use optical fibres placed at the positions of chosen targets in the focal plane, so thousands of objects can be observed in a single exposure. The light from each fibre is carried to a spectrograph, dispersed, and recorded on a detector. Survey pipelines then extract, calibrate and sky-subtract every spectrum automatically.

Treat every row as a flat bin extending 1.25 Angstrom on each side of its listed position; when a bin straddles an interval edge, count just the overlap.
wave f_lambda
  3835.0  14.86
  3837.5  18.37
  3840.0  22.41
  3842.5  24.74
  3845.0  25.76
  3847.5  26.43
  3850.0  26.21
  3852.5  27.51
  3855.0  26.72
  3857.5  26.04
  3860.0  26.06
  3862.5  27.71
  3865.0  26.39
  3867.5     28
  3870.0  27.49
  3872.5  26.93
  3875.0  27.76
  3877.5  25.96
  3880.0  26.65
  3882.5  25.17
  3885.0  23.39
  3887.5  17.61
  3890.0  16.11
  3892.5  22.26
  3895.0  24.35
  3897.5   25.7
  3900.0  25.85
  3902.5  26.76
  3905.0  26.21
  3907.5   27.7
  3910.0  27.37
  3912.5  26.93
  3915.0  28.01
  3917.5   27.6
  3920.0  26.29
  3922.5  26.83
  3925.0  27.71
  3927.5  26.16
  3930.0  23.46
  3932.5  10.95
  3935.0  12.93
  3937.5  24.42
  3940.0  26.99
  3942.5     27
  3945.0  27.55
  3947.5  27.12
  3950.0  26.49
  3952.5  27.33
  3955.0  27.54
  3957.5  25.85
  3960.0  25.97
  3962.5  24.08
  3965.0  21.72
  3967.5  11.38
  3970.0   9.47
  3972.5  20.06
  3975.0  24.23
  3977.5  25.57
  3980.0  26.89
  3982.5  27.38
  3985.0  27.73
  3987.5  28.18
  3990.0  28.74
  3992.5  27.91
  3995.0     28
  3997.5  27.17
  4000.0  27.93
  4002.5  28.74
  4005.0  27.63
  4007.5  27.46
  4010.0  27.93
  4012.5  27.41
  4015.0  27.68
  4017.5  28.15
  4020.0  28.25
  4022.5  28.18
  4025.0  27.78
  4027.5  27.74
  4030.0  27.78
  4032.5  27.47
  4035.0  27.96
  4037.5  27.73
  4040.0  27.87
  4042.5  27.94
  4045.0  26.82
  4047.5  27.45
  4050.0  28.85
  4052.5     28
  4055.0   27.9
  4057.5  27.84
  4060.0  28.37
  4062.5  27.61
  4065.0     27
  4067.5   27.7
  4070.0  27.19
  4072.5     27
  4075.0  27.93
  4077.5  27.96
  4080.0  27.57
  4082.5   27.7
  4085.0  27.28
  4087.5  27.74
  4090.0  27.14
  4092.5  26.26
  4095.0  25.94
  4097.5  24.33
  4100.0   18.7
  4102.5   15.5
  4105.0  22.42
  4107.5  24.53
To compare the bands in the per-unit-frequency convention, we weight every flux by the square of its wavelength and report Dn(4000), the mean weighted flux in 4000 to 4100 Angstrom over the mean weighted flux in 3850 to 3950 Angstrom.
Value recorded 1.2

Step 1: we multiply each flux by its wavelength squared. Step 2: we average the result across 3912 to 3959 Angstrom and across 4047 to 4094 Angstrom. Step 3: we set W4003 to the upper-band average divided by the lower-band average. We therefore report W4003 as 1.18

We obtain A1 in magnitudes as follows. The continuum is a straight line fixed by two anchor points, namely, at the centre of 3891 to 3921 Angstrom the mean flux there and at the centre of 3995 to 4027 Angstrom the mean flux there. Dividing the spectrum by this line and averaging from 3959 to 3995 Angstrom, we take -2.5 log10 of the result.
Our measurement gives 0.157 mag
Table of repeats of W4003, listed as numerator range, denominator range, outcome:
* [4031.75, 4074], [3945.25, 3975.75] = 1.28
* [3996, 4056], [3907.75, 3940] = 1.21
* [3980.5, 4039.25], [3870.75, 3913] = 1.19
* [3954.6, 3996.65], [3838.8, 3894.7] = 1.02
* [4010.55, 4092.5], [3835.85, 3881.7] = 1.18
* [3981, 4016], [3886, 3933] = 1.18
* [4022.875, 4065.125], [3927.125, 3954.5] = 1.23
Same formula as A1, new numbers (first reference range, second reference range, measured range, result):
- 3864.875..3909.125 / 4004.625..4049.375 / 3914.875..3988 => 0.098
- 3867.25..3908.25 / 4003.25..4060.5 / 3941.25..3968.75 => 0.063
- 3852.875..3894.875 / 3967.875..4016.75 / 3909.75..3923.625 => -0.075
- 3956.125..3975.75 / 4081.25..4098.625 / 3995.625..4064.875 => -0.182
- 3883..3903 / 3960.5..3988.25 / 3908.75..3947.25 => -0.099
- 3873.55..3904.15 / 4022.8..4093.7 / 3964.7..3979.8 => 0.326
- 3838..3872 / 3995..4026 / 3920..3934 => 0.164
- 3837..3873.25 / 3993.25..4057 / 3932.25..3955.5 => 0.113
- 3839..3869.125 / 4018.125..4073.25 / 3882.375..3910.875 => 0.112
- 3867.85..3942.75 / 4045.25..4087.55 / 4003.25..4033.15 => -0.041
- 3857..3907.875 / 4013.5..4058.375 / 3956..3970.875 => 0.301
